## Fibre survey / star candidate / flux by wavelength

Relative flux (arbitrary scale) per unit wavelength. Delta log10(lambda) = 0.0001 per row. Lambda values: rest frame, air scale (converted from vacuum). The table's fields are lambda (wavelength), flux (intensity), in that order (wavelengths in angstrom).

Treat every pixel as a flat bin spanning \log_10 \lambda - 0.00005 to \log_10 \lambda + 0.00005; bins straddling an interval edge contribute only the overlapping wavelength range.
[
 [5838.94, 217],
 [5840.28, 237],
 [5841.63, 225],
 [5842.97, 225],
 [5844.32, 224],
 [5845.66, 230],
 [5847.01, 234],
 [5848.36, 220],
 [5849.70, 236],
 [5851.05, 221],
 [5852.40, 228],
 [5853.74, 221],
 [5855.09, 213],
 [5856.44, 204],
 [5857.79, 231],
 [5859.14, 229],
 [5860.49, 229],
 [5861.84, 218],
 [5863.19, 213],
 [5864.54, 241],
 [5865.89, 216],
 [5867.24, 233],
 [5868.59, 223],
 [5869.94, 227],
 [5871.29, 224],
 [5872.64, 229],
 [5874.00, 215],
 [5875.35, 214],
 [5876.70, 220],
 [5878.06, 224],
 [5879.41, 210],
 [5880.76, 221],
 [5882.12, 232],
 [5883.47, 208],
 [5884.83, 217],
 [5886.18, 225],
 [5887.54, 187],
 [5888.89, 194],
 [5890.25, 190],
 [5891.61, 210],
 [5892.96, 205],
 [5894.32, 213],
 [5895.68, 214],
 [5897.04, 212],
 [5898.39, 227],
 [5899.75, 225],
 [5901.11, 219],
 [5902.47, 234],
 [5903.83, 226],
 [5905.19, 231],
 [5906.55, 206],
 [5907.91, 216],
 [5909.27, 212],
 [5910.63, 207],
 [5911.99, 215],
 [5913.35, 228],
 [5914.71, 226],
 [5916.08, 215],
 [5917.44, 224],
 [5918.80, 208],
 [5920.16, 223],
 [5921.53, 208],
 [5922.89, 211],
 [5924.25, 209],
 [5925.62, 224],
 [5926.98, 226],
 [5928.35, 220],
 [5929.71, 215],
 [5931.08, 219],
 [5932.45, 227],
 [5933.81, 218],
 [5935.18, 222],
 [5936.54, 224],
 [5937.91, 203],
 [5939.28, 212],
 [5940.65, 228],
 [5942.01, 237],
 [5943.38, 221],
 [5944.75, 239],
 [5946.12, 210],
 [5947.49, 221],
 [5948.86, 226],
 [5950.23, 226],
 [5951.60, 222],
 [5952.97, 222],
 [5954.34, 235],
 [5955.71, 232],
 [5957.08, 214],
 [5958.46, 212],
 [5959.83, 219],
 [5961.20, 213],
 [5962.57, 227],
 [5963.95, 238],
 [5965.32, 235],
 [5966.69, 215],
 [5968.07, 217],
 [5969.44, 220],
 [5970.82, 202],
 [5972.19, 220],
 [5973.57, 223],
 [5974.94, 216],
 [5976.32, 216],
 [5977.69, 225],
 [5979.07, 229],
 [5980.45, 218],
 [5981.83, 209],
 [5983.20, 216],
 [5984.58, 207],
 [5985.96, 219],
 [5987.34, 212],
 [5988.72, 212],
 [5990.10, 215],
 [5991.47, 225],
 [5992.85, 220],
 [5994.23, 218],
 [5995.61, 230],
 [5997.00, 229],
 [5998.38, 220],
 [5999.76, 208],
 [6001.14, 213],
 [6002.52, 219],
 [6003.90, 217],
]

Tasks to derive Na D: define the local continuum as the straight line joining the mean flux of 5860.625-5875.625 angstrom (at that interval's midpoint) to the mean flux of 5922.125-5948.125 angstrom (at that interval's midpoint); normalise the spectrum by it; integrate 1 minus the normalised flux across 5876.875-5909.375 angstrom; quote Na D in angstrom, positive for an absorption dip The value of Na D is 1.06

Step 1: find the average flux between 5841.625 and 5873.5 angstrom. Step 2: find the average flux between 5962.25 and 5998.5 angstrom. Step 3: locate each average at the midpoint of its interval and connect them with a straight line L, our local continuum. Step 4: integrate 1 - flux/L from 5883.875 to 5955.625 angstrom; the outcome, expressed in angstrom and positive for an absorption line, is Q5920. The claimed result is 1.3 angstrom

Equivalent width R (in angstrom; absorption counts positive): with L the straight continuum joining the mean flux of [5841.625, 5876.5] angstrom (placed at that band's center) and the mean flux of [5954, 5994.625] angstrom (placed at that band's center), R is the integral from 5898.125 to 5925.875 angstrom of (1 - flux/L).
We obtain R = 0.4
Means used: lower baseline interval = 224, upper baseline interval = 219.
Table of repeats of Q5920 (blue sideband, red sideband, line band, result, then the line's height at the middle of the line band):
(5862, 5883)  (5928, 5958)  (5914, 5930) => 0.35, 222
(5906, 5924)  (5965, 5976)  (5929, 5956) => -0.78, 217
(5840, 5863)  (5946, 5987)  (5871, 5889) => 0.58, 223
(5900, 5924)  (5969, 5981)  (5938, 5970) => -0.68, 219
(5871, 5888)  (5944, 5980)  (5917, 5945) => 0.10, 220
